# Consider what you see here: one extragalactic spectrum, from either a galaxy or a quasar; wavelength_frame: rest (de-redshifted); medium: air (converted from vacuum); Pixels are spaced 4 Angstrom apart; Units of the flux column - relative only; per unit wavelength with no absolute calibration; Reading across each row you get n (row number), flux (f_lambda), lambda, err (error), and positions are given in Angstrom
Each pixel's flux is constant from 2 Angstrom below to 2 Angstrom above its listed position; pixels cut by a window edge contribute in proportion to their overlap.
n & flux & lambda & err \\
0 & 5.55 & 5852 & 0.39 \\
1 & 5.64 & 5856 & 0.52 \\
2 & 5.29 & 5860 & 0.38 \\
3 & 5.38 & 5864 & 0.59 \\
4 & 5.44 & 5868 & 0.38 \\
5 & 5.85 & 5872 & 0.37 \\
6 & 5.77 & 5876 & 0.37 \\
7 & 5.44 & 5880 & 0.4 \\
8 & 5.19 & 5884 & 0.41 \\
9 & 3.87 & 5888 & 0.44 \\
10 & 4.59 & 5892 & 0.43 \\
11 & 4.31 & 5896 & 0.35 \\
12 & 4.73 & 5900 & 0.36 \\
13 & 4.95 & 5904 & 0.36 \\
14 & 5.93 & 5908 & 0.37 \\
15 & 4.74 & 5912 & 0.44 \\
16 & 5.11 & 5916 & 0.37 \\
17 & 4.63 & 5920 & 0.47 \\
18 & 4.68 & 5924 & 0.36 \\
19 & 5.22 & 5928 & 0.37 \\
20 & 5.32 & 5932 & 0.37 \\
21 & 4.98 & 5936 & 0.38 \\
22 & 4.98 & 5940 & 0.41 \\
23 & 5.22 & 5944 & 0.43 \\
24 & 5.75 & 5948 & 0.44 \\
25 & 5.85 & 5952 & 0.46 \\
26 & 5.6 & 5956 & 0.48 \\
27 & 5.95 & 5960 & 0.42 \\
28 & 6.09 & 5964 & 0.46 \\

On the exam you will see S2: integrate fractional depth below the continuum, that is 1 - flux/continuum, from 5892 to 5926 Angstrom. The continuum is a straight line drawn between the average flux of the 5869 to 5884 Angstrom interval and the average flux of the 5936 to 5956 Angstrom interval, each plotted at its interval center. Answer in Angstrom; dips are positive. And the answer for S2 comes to 4.0 Angstrom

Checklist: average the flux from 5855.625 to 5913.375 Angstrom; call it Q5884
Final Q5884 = 5.13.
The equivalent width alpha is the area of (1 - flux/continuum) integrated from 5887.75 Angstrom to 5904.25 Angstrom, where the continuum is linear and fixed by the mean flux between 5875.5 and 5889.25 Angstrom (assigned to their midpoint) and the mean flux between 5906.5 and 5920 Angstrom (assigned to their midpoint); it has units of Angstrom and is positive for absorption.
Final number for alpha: 1.9 Angstrom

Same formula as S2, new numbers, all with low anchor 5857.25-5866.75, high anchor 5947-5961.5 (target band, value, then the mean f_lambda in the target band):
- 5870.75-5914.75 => 3.86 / 5.02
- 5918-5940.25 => 2.76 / 4.97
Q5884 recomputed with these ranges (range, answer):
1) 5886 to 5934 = 4.84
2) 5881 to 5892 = 4.62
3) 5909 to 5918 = 5.04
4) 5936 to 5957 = 5.43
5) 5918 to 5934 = 4.96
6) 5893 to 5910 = 4.96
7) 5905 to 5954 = 5.2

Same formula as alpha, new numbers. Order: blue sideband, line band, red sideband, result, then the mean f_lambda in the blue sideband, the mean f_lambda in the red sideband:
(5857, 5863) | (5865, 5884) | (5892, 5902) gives -2.0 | 5.36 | 4.53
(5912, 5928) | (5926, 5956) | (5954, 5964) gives 0.2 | 4.85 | 5.84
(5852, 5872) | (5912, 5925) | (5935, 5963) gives 1.7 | 5.49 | 5.52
